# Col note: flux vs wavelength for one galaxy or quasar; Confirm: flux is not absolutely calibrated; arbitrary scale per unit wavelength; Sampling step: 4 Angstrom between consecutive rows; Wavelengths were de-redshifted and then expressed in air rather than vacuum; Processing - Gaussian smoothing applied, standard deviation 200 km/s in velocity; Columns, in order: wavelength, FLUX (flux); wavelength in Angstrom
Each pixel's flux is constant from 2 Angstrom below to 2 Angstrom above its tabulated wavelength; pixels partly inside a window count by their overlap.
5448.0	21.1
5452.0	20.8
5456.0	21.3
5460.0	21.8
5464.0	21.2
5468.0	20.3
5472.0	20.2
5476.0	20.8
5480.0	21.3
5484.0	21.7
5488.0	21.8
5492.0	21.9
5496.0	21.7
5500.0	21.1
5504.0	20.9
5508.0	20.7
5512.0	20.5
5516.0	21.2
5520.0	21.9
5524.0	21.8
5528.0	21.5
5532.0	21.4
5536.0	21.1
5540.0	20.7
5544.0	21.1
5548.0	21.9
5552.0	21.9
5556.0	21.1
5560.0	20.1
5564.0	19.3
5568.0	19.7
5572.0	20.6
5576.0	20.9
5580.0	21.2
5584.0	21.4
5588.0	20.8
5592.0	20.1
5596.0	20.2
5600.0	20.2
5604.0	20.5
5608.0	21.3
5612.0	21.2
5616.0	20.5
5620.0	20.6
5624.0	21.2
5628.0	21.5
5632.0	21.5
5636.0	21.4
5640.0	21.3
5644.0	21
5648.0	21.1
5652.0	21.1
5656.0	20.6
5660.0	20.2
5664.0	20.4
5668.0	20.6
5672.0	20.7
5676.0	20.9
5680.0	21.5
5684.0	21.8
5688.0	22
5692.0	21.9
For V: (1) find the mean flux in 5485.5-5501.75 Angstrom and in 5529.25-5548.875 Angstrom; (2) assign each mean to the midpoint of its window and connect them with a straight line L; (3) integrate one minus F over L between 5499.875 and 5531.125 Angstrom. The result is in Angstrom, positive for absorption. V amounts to 0.3 Angstrom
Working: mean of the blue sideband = 21.6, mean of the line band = 21.2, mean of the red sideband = 21.2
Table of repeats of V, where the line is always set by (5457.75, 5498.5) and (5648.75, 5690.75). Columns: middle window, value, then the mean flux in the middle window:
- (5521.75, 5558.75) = -0.32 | 21.4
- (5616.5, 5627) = 0.08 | 20.9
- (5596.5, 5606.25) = 0.34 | 20.4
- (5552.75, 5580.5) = 0.93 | 20.4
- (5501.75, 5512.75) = 0.26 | 20.7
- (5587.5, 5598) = 0.40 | 20.3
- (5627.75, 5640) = -0.22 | 21.4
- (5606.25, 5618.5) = 0.06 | 21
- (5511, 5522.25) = -0.03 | 21.3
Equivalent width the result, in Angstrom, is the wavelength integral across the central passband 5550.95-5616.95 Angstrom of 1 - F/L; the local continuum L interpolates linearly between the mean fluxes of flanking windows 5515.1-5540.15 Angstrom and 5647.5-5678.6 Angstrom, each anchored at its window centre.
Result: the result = 1.5 Angstrom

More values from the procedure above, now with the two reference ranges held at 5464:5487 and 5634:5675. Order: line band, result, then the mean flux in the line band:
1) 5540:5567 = 0.1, 20.8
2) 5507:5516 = 0.1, 20.7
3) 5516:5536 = -0.6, 21.6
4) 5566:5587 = 0.1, 20.8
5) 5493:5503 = -0.2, 21.4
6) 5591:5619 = 0.4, 20.6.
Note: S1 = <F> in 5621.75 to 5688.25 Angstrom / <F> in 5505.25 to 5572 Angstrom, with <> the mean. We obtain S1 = 1.00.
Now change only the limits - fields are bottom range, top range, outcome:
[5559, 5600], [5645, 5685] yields 1.02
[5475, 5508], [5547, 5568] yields 0.97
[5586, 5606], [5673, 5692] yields 1.06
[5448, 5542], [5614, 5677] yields 0.99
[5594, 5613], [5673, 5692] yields 1.04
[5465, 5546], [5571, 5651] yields 0.99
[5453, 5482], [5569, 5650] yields 1.00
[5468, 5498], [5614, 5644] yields 0.99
